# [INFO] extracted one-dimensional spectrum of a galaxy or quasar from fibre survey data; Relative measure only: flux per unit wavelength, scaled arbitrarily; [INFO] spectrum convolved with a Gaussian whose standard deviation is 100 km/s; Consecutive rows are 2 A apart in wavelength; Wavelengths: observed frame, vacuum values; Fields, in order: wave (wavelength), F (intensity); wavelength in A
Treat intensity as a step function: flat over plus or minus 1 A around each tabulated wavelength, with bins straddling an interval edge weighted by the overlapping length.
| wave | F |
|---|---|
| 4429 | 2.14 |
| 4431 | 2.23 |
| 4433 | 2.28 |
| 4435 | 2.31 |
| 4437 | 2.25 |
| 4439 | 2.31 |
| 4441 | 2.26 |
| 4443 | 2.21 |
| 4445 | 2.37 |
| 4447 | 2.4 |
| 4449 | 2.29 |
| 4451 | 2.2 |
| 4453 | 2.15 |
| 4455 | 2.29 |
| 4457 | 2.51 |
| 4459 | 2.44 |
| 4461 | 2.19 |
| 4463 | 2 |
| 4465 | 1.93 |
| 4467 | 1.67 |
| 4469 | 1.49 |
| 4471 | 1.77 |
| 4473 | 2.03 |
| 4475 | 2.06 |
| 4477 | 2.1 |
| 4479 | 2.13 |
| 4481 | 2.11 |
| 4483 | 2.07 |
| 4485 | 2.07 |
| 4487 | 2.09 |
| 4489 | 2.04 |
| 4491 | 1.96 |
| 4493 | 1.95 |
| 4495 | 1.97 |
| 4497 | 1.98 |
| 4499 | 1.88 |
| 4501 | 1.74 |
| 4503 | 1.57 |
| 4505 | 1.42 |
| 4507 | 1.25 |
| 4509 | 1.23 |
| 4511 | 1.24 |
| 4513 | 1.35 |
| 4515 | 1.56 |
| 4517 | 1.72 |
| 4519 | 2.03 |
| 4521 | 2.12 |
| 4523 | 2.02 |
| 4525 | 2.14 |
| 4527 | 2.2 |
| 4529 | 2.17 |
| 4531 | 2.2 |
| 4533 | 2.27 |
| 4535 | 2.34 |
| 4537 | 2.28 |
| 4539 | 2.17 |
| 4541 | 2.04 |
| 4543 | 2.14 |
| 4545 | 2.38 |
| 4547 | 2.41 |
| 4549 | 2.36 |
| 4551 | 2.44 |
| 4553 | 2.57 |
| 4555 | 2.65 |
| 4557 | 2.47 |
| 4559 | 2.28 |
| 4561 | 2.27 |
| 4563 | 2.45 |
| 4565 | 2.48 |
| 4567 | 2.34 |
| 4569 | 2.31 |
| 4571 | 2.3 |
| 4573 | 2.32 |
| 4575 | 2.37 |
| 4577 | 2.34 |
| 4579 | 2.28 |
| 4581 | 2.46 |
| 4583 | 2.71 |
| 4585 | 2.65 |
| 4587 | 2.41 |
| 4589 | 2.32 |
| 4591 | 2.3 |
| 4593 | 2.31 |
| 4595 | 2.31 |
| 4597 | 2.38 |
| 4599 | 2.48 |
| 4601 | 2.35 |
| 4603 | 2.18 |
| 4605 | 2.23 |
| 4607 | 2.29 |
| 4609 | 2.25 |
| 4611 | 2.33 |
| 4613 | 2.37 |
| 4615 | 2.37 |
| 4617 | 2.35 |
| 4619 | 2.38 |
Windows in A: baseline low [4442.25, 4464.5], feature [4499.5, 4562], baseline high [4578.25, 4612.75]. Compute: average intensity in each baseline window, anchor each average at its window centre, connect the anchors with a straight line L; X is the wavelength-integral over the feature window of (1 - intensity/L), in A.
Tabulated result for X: 7.9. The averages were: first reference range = 2.27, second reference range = 2.37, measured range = 2.03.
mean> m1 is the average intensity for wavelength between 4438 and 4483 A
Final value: 2.13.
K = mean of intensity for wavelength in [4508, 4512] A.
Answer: 1.23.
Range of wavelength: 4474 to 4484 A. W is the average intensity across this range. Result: 2.09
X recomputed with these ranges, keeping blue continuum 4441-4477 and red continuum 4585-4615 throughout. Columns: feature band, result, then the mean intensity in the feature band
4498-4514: 5.34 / 1.46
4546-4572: -1.58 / 2.41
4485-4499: 1.13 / 1.99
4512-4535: 2.33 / 2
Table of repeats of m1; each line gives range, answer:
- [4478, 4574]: 2.07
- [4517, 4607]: 2.32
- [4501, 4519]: 1.47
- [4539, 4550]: 2.26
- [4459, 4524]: 1.84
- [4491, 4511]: 1.66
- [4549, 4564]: 2.44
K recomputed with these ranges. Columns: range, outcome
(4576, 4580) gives 2.31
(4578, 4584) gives 2.48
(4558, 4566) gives 2.37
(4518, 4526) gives 2.08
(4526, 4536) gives 2.24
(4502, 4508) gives 1.41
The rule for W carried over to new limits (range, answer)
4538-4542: 2.1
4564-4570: 2.38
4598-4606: 2.31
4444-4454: 2.28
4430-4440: 2.28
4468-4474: 1.76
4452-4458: 2.32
